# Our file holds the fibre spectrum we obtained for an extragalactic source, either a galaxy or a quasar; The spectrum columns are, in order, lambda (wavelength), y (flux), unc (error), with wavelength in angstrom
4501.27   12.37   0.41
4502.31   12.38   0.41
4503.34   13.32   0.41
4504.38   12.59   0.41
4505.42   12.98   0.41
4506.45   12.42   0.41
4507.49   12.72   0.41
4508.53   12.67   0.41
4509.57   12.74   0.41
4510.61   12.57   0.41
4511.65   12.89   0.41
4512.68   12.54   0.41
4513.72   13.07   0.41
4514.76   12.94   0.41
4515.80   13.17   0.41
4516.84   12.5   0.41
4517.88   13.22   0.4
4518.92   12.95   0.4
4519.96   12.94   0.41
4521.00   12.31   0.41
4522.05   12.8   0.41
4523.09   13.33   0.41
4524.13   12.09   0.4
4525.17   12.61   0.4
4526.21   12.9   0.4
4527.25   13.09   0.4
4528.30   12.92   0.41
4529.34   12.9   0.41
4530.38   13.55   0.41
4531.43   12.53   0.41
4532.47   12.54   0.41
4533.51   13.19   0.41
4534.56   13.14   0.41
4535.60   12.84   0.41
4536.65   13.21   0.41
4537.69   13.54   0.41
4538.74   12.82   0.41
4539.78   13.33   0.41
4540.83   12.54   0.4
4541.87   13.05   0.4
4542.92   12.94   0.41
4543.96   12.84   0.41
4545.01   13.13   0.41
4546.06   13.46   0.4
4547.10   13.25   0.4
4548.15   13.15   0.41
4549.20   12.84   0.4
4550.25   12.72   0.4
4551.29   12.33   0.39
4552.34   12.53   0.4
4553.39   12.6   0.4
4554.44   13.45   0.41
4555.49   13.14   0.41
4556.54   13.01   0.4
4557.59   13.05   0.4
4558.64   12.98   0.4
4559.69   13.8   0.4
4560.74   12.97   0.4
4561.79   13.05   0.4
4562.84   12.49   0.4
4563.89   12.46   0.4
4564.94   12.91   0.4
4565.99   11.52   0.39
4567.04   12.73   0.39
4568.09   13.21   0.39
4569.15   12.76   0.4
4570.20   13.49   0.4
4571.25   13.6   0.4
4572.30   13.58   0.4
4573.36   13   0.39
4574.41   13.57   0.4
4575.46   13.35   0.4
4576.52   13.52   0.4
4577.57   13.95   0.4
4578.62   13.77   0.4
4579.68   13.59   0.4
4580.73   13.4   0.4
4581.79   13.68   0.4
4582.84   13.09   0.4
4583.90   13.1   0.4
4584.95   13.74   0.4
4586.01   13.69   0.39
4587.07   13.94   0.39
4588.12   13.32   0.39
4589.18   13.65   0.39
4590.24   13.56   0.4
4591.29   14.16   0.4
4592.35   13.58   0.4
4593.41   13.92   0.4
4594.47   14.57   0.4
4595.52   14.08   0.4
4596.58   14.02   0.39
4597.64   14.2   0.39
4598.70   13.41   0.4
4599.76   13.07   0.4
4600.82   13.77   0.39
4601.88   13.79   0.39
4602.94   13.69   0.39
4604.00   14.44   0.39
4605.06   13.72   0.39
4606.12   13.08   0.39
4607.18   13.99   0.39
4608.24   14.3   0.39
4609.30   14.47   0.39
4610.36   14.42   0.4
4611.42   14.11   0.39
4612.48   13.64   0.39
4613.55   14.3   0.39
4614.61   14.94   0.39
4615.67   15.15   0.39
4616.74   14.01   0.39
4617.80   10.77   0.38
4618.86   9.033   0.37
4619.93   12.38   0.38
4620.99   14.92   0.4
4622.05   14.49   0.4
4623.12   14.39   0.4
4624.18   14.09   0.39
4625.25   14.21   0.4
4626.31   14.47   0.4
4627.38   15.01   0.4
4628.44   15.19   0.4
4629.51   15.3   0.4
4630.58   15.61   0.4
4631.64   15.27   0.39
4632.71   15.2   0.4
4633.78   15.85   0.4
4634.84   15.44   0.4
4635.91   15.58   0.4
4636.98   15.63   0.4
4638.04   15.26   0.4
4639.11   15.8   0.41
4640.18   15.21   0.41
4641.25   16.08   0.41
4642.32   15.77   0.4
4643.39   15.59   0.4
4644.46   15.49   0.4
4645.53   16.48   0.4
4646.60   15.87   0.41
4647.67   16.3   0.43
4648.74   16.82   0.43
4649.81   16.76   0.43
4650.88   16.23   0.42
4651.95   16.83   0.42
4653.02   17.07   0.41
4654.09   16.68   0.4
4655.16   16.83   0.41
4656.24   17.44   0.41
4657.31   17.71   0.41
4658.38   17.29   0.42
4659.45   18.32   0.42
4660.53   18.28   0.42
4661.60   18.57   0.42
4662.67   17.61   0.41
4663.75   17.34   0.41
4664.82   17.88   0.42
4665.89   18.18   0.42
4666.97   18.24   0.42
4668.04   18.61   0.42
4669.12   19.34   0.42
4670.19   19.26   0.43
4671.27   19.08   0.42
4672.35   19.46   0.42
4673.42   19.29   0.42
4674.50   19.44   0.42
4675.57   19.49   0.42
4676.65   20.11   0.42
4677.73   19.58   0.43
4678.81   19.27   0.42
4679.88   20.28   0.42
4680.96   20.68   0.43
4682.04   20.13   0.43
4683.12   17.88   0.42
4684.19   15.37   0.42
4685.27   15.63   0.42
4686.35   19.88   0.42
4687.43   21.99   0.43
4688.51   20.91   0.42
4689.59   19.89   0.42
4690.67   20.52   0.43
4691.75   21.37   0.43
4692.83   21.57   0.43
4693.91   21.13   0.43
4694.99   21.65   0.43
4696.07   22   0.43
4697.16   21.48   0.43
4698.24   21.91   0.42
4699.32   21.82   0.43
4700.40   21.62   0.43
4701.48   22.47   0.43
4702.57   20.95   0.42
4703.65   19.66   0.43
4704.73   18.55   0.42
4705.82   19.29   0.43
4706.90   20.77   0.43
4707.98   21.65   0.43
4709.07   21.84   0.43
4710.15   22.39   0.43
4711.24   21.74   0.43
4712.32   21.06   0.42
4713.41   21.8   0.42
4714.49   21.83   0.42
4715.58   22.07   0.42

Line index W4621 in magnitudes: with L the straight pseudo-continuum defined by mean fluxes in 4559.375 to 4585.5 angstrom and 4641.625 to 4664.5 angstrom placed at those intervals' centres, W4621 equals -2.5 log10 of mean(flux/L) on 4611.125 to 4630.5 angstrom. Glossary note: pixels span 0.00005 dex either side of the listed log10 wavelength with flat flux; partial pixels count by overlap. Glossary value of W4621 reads 0.11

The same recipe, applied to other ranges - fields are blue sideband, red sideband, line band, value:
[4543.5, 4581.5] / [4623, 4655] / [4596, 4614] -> 0.05 mag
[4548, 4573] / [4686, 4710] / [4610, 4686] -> 0.11 mag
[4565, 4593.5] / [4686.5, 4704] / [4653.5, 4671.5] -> 0.06 mag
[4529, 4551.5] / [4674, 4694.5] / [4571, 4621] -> 0.15 mag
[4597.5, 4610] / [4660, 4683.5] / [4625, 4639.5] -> 0.05 mag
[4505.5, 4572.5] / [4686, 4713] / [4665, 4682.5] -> 0.03 mag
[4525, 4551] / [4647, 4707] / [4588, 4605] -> 0.13 mag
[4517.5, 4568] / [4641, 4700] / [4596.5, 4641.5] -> 0.14 mag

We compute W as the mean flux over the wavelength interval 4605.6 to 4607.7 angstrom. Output 13.5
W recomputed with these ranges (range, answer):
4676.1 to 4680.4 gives 19.8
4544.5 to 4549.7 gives 13.2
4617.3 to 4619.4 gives 9.88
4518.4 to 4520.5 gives 12.9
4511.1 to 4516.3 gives 12.9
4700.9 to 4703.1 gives 21.7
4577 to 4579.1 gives 13.9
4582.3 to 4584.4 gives 13.1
